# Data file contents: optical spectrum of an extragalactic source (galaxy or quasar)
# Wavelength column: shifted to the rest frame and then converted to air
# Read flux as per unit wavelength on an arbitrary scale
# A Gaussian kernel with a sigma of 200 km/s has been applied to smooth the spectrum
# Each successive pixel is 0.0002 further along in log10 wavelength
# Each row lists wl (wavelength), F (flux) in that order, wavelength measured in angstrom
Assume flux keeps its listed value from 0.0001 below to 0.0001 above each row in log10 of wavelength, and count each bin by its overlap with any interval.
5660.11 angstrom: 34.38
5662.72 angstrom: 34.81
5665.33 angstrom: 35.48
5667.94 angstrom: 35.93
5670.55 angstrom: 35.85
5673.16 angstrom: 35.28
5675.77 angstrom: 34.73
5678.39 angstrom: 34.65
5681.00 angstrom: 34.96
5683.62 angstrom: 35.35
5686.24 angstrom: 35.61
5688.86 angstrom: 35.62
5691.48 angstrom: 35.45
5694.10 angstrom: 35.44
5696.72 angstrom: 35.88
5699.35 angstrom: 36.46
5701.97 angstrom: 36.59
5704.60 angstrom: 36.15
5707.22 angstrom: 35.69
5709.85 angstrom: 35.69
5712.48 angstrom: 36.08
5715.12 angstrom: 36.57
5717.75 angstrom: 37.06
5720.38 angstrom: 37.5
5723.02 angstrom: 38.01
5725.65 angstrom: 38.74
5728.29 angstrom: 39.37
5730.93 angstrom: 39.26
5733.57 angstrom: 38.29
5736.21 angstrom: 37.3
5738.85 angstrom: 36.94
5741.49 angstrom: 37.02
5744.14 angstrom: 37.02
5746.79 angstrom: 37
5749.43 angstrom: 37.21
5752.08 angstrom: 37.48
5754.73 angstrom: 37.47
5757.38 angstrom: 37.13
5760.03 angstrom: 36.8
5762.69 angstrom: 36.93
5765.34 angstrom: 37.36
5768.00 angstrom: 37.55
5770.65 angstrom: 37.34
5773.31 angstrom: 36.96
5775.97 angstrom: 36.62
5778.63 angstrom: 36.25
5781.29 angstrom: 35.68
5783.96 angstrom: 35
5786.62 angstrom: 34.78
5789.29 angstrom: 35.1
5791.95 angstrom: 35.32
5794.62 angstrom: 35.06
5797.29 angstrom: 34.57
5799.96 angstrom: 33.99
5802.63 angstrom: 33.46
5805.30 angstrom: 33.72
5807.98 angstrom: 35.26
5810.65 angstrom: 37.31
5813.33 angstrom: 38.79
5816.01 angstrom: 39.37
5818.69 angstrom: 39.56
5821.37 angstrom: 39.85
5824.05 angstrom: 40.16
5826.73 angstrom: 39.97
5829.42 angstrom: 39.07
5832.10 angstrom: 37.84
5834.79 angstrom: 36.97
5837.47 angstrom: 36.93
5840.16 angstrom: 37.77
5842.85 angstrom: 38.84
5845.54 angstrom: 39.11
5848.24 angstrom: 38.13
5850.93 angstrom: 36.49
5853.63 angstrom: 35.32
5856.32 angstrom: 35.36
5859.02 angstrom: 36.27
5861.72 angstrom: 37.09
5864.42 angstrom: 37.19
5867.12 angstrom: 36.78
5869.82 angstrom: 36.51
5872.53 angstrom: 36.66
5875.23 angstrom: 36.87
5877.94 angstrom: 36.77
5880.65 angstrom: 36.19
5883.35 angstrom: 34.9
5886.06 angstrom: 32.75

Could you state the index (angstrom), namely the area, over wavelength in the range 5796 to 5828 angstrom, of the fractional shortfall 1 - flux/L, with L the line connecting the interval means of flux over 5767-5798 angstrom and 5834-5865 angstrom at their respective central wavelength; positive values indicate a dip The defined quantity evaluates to -0.6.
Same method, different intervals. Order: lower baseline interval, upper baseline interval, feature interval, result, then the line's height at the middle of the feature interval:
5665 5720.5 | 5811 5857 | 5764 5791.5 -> 0.8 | 37.3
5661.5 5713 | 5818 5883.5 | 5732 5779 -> -1.0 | 36.4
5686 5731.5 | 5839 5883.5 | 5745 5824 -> 0.5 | 36.8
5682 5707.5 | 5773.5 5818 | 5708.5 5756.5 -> -2.2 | 35.8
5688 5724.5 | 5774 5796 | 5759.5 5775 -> -0.6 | 35.7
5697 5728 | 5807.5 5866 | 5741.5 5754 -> 0.0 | 37.1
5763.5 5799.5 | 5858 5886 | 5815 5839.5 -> -1.8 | 36.1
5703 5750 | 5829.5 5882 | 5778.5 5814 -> 1.9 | 37.2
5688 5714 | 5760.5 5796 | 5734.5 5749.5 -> -0.4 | 36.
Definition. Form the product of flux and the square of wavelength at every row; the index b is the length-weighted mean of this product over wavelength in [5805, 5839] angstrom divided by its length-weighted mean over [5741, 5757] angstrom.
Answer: 1.05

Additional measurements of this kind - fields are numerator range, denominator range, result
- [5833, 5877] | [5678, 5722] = 1.09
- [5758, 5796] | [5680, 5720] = 1.03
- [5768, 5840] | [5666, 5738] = 1.05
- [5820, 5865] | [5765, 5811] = 1.08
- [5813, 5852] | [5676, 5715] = 1.13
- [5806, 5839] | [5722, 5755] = 1.04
